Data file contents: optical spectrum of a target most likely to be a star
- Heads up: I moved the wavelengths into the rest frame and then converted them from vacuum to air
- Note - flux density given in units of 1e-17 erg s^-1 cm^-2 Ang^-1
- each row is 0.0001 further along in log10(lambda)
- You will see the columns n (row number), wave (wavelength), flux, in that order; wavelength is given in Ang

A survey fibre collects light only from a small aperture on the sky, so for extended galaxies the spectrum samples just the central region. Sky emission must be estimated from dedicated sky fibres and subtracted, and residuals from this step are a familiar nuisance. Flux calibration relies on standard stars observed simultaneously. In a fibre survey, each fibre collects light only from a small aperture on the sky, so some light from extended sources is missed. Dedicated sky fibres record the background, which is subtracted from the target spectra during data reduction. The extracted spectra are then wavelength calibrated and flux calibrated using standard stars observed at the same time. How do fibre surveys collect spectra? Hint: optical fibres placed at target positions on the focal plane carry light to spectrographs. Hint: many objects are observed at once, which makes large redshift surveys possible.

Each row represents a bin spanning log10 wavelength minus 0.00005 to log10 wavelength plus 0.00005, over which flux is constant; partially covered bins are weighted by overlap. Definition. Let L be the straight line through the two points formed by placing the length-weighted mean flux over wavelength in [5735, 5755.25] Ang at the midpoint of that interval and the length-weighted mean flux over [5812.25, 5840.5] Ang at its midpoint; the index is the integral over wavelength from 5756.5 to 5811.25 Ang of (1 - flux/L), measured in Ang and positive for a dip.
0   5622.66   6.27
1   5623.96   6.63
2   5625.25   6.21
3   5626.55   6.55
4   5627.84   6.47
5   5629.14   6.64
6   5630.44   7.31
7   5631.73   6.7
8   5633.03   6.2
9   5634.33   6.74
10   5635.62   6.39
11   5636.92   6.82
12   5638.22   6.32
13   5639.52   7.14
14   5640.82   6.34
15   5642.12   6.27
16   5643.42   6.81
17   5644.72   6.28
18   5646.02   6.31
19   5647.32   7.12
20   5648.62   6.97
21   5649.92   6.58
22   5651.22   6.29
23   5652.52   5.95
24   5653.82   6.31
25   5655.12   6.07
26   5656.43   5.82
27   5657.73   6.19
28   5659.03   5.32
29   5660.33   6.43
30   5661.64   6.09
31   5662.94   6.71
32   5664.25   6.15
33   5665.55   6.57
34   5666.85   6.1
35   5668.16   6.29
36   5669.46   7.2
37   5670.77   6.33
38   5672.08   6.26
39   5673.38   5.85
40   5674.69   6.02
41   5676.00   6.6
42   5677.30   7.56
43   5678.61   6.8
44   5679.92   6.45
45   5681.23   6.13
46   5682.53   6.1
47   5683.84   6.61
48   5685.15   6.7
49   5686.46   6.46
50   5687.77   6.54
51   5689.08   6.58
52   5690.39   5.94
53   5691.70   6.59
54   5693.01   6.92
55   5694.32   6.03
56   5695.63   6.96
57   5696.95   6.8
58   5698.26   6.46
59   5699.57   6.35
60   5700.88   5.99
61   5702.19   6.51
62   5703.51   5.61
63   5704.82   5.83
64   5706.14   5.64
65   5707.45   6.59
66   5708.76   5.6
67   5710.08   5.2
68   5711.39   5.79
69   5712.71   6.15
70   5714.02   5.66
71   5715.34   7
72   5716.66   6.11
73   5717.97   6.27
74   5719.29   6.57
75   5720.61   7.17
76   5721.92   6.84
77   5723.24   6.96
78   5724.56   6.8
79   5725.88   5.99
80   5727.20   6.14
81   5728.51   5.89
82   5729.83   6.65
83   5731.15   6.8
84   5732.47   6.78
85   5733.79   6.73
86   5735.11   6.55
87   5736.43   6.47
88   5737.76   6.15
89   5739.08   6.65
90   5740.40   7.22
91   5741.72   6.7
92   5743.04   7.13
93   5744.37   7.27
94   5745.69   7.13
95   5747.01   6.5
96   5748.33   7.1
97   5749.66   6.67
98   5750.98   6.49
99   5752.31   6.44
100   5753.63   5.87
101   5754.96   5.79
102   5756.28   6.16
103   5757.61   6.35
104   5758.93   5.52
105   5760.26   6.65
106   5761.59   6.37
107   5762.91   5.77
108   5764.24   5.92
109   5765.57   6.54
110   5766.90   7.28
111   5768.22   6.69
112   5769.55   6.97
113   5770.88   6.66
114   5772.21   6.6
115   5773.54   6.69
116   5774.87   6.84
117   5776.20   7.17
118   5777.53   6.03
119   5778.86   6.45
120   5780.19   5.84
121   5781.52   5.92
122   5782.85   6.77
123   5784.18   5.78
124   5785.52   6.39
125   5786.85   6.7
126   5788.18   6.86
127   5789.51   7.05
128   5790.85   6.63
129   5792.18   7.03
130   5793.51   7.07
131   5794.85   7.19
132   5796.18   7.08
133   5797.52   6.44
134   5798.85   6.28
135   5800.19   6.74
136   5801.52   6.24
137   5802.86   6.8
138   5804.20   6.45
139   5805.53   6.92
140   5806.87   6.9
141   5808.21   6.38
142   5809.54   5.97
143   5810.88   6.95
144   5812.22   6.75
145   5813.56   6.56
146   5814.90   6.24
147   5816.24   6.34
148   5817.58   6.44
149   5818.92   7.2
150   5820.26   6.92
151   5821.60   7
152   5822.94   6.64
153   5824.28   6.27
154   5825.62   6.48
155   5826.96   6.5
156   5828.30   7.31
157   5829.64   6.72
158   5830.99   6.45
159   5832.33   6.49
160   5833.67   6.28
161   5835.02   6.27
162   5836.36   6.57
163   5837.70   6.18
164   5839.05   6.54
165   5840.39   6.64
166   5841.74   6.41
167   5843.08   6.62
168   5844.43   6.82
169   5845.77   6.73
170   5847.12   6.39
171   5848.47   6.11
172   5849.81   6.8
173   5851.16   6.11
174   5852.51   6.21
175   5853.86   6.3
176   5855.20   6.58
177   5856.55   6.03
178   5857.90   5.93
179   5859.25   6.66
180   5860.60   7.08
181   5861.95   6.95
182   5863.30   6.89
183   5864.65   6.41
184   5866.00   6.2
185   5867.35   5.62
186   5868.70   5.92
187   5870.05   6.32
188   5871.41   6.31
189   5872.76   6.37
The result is 0.50 Ang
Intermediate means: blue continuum 6.65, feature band 6.55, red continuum 6.58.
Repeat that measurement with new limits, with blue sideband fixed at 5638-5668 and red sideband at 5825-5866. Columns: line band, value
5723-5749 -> -1.0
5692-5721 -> 0.7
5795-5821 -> -0.6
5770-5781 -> -0.1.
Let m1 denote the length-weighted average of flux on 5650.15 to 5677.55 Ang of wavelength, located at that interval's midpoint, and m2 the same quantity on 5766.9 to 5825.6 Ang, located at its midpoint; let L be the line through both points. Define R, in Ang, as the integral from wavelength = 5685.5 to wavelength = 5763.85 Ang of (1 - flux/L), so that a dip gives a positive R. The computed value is 0.4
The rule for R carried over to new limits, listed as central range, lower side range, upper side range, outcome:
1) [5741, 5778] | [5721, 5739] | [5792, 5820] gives 0.18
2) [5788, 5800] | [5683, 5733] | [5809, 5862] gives -0.68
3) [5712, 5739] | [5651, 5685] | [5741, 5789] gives -0.24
